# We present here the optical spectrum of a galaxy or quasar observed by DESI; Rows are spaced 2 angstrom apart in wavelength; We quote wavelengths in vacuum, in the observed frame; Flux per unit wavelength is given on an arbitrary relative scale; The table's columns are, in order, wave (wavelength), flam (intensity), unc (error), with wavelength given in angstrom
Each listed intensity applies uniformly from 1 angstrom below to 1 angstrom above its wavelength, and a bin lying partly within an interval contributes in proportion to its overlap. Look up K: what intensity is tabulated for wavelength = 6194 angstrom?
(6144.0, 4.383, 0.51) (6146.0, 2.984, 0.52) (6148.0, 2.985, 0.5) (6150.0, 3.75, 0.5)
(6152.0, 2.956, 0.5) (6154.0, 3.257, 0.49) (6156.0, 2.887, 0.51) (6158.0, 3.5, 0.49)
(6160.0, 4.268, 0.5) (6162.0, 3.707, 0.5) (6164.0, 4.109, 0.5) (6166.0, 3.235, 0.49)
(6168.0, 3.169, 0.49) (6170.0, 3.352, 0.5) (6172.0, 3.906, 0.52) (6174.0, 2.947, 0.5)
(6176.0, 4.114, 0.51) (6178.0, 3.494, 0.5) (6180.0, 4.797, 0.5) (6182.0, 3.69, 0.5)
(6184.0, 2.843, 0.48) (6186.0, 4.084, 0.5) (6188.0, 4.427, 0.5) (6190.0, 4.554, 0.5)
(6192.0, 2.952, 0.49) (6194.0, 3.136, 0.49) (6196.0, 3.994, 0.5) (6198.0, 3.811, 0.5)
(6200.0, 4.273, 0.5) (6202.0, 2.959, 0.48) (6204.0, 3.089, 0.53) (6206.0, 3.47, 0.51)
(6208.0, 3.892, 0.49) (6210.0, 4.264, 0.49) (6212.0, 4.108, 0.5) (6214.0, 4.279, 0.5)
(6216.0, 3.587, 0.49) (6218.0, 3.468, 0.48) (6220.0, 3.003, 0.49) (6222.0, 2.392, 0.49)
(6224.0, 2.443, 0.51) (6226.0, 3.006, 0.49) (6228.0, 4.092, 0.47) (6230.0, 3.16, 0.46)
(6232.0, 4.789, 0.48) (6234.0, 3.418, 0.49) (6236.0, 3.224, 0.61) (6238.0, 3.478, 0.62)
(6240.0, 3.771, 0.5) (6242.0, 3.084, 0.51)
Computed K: 3.136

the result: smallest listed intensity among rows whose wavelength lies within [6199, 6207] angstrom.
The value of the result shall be 2.959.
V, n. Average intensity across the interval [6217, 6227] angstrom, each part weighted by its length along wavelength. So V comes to 2.86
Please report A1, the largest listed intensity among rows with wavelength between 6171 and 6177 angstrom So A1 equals 4.114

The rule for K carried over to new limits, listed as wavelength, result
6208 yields 3.892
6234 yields 3.418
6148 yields 2.985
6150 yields 3.75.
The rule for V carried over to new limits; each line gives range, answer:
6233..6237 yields 3.32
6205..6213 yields 3.93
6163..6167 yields 3.67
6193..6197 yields 3.57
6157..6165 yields 3.9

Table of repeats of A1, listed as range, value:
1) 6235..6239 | 3.478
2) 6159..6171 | 4.268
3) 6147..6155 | 3.75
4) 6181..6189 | 4.427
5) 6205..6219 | 4.279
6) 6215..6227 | 3.587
